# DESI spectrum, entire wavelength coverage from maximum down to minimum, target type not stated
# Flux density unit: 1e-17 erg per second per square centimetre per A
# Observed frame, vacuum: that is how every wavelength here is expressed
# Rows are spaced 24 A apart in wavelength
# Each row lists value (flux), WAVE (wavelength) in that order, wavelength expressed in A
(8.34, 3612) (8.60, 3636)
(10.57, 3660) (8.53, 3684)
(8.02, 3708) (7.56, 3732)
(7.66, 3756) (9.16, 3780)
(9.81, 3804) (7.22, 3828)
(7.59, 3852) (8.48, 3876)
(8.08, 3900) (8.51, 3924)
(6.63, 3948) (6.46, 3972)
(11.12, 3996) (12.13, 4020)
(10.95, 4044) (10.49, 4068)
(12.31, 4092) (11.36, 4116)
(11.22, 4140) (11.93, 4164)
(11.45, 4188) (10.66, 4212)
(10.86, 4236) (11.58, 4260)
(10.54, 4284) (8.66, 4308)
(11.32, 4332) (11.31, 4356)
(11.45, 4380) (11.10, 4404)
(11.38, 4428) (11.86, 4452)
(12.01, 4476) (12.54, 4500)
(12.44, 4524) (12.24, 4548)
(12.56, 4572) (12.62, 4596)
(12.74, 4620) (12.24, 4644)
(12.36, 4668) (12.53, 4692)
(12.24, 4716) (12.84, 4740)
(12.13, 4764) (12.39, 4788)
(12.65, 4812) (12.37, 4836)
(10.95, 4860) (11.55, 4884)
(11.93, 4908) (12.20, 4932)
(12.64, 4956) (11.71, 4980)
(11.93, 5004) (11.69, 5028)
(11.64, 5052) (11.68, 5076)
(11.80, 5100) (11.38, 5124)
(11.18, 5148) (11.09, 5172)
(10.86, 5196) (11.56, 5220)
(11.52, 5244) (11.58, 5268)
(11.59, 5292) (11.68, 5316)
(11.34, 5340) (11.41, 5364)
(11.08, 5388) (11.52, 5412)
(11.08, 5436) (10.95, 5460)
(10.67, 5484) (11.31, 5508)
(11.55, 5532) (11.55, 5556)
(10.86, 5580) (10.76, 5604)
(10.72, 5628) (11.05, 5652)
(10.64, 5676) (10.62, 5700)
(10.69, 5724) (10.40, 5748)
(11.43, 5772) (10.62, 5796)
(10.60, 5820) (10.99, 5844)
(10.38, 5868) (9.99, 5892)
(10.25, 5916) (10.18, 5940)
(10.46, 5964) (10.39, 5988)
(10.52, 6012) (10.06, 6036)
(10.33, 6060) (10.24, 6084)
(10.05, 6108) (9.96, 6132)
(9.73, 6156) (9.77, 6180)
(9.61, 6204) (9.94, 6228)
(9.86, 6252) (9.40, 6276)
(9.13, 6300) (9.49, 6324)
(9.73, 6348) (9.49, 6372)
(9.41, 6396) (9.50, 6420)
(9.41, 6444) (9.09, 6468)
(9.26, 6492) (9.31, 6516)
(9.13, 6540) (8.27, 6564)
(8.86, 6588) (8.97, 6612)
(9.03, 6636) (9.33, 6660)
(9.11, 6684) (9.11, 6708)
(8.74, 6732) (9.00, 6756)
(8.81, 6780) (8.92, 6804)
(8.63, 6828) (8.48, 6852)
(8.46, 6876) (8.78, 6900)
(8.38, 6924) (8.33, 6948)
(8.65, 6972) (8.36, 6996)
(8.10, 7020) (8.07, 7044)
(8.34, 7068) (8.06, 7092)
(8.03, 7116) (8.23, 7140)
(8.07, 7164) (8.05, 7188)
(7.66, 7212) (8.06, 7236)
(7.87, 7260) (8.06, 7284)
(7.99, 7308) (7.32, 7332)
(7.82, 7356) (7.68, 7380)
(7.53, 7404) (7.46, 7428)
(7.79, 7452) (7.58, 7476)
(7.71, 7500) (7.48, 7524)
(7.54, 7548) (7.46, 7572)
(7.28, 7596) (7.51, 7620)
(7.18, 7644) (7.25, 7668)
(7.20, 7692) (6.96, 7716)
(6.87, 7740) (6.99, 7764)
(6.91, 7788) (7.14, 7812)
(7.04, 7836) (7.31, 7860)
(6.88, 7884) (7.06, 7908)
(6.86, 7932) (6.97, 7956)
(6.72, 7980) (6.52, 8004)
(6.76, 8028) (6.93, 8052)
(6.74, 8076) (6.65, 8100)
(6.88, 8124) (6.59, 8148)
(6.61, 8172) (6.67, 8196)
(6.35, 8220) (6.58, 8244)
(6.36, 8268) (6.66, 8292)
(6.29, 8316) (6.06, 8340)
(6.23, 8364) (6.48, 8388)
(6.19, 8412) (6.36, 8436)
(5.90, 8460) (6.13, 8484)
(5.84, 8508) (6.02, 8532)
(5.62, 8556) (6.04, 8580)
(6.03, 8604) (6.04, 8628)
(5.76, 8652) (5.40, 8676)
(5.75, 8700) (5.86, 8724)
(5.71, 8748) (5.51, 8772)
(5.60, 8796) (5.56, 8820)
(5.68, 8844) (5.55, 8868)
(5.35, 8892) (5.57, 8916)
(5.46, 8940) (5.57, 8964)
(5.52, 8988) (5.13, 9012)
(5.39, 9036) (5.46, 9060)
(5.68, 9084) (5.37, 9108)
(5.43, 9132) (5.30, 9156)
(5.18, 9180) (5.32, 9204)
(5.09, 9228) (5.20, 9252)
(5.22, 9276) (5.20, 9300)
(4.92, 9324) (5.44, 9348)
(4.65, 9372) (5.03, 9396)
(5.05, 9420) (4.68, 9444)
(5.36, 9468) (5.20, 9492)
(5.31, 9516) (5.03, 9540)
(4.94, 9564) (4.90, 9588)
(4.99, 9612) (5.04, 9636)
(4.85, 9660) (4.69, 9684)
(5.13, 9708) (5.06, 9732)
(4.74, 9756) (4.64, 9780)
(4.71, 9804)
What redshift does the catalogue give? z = 0.001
